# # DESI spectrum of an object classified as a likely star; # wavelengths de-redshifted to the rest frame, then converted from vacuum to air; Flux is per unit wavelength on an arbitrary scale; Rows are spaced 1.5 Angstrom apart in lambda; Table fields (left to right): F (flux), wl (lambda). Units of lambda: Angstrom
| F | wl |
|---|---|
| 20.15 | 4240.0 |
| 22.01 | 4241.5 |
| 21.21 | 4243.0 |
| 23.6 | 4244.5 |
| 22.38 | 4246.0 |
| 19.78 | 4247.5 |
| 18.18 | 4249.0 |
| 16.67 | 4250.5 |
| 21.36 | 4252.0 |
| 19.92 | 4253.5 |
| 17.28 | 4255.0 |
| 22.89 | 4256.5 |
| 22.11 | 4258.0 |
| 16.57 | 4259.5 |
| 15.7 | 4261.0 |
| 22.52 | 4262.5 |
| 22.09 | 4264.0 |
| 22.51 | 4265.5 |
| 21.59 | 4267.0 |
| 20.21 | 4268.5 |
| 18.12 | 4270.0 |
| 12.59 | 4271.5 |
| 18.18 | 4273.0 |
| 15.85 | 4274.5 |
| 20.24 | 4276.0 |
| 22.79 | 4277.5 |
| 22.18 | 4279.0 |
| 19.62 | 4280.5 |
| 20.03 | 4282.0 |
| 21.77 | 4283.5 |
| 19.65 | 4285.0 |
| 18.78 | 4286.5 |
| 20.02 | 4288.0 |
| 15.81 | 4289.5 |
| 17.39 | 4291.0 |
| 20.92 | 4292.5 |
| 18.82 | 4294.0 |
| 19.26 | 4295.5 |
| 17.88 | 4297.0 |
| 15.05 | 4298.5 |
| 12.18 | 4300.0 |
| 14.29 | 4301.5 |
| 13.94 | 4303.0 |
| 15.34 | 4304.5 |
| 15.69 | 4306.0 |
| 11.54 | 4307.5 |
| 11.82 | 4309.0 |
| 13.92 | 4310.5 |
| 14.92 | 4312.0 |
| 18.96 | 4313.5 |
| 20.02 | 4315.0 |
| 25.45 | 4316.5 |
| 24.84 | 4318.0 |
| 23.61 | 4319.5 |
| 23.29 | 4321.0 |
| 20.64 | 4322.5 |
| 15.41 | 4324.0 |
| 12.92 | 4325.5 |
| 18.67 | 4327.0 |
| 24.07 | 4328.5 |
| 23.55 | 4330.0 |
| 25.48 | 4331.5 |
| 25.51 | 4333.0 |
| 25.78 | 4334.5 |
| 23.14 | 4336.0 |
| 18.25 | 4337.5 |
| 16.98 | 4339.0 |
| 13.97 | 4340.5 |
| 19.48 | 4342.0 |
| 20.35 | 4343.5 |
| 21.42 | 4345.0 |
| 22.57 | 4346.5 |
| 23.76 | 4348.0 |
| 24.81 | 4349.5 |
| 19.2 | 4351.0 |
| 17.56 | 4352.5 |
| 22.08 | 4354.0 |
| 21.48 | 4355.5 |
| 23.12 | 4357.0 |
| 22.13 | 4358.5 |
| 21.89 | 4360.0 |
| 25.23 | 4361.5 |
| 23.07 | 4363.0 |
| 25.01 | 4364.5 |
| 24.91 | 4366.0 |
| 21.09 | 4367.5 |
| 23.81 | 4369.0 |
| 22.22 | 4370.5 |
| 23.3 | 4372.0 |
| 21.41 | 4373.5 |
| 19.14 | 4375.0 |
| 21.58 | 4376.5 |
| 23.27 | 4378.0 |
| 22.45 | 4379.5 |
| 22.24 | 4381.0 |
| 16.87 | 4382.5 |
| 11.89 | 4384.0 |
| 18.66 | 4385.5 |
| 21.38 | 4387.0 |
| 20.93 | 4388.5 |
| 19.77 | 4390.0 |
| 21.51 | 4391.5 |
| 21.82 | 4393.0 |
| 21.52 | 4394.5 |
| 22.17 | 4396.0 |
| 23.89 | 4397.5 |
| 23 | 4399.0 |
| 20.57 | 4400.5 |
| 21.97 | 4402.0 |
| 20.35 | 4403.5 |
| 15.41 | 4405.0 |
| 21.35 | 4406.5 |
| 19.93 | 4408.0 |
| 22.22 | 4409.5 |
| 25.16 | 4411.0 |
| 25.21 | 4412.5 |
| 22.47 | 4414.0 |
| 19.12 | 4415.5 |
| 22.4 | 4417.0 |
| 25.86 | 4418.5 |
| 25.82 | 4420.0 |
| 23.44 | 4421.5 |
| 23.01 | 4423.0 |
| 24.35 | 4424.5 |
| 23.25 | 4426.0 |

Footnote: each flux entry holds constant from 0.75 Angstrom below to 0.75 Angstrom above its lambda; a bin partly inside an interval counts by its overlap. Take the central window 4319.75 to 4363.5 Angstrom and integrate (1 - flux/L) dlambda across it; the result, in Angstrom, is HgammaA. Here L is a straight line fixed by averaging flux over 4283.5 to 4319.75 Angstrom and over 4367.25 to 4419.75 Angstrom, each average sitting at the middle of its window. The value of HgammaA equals -4.71 Angstrom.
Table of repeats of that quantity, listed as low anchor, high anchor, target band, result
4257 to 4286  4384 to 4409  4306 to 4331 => 1.4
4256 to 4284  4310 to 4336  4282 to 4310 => 5.1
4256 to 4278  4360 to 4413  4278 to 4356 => 4.1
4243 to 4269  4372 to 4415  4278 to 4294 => 0.7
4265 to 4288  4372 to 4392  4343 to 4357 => -1.1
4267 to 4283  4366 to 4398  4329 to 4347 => -1.0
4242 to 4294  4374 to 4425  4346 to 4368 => -1.7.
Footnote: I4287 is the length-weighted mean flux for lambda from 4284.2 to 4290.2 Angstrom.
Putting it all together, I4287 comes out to 18.6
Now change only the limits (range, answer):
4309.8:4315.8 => 17.1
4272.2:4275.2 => 17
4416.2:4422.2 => 24.3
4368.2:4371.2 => 23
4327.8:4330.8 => 23.8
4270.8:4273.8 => 15.4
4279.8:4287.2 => 20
